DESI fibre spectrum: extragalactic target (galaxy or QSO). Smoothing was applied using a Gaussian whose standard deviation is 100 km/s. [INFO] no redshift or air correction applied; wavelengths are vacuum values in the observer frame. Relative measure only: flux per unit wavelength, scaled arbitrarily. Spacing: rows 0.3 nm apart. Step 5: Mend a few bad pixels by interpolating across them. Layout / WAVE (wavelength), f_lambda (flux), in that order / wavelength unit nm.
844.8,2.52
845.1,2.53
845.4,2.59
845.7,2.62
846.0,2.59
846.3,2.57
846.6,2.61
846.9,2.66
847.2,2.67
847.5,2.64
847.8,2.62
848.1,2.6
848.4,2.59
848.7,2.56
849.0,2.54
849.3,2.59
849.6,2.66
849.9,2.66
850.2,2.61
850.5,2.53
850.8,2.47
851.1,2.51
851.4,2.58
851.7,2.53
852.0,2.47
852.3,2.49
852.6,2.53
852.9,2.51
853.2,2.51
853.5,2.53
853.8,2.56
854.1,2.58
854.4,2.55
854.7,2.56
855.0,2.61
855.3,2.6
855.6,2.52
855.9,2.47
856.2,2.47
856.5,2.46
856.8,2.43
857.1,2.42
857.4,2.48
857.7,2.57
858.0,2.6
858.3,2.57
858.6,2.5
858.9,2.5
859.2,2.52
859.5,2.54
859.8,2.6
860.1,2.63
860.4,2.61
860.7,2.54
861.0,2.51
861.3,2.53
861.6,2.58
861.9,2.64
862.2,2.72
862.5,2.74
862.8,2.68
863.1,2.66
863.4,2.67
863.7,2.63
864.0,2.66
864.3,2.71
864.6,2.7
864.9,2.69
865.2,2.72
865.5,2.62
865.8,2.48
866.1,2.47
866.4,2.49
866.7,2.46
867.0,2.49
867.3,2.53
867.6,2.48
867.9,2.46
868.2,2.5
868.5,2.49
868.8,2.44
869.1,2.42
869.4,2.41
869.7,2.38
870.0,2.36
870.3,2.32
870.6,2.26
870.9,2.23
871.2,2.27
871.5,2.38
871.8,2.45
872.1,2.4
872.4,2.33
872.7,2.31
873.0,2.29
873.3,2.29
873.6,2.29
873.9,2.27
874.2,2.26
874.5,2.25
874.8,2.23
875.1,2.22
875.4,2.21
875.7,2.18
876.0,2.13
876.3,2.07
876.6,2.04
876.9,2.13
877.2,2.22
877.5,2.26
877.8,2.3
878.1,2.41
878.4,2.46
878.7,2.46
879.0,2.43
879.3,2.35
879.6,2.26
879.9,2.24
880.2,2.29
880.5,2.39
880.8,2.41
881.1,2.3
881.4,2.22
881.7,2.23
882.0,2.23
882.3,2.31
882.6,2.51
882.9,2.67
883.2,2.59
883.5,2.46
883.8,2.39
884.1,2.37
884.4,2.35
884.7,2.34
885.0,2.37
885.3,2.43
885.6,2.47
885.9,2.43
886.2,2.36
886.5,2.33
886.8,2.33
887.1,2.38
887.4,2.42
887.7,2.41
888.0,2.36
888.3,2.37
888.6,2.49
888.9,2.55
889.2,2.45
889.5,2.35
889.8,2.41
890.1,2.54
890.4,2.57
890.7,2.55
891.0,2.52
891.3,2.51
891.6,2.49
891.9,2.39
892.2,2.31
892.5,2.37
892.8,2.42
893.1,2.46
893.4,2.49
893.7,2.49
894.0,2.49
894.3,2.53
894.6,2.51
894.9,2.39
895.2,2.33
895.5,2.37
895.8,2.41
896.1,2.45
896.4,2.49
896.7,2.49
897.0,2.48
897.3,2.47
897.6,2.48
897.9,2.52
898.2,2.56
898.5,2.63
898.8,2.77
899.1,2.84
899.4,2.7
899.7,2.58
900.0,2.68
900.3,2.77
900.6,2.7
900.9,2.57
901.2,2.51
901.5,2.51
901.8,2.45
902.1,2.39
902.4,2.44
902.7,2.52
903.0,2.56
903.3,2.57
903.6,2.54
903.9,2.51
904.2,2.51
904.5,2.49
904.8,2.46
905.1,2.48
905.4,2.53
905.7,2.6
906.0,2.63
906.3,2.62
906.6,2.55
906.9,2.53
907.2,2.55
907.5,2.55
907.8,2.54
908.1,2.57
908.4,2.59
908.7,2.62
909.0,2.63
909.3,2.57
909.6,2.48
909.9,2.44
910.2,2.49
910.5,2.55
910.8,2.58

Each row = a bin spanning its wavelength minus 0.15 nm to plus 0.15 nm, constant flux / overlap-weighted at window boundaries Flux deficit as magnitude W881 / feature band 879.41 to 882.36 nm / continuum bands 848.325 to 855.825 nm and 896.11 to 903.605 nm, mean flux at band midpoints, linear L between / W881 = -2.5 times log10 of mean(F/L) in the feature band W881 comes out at 0.12 mag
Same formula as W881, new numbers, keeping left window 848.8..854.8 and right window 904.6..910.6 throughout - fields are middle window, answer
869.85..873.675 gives 0.101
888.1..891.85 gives 0.030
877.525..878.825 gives 0.069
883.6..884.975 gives 0.080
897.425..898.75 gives -0.006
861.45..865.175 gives -0.053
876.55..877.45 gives 0.182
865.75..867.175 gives 0.030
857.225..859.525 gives 0.006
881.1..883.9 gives 0.067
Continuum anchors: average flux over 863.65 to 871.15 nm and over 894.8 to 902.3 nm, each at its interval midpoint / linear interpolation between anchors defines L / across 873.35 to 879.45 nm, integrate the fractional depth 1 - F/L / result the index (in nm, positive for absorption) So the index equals 0.60 nm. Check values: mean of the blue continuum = 2.49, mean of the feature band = 2.26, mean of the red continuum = 2.54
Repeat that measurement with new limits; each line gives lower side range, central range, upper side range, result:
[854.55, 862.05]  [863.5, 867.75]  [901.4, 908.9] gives -0.07 nm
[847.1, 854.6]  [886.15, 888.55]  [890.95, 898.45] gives 0.10 nm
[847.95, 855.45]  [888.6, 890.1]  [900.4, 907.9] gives 0.05 nm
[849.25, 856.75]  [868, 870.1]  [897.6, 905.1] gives 0.10 nm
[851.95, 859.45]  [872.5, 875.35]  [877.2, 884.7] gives 0.17 nm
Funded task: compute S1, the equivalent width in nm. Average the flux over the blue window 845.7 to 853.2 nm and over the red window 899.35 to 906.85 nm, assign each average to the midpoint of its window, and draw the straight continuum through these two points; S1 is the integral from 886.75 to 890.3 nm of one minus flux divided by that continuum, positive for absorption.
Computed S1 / 0.18 nm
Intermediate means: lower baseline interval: 2.57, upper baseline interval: 2.55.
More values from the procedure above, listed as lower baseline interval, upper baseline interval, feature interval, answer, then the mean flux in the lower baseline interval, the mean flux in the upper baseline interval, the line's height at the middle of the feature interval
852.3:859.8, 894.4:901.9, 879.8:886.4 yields 0.41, 2.53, 2.55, 2.54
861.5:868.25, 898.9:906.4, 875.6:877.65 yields 0.35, 2.6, 2.57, 2.59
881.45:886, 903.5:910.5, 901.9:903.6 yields 0.01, 2.41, 2.54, 2.52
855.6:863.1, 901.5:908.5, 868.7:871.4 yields 0.22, 2.56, 2.53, 2.55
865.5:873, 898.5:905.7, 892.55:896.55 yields 0.14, 2.41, 2.57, 2.53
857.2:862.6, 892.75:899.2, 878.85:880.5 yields 0.14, 2.57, 2.5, 2.53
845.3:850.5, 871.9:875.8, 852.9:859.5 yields -0.06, 2.61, 2.27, 2.5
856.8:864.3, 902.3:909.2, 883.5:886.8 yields 0.23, 2.59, 2.55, 2.57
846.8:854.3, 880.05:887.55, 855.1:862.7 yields -0.09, 2.57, 2.38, 2.52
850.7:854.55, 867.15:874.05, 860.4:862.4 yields -0.12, 2.53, 2.37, 2.45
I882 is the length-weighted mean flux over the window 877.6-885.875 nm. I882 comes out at 2.38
